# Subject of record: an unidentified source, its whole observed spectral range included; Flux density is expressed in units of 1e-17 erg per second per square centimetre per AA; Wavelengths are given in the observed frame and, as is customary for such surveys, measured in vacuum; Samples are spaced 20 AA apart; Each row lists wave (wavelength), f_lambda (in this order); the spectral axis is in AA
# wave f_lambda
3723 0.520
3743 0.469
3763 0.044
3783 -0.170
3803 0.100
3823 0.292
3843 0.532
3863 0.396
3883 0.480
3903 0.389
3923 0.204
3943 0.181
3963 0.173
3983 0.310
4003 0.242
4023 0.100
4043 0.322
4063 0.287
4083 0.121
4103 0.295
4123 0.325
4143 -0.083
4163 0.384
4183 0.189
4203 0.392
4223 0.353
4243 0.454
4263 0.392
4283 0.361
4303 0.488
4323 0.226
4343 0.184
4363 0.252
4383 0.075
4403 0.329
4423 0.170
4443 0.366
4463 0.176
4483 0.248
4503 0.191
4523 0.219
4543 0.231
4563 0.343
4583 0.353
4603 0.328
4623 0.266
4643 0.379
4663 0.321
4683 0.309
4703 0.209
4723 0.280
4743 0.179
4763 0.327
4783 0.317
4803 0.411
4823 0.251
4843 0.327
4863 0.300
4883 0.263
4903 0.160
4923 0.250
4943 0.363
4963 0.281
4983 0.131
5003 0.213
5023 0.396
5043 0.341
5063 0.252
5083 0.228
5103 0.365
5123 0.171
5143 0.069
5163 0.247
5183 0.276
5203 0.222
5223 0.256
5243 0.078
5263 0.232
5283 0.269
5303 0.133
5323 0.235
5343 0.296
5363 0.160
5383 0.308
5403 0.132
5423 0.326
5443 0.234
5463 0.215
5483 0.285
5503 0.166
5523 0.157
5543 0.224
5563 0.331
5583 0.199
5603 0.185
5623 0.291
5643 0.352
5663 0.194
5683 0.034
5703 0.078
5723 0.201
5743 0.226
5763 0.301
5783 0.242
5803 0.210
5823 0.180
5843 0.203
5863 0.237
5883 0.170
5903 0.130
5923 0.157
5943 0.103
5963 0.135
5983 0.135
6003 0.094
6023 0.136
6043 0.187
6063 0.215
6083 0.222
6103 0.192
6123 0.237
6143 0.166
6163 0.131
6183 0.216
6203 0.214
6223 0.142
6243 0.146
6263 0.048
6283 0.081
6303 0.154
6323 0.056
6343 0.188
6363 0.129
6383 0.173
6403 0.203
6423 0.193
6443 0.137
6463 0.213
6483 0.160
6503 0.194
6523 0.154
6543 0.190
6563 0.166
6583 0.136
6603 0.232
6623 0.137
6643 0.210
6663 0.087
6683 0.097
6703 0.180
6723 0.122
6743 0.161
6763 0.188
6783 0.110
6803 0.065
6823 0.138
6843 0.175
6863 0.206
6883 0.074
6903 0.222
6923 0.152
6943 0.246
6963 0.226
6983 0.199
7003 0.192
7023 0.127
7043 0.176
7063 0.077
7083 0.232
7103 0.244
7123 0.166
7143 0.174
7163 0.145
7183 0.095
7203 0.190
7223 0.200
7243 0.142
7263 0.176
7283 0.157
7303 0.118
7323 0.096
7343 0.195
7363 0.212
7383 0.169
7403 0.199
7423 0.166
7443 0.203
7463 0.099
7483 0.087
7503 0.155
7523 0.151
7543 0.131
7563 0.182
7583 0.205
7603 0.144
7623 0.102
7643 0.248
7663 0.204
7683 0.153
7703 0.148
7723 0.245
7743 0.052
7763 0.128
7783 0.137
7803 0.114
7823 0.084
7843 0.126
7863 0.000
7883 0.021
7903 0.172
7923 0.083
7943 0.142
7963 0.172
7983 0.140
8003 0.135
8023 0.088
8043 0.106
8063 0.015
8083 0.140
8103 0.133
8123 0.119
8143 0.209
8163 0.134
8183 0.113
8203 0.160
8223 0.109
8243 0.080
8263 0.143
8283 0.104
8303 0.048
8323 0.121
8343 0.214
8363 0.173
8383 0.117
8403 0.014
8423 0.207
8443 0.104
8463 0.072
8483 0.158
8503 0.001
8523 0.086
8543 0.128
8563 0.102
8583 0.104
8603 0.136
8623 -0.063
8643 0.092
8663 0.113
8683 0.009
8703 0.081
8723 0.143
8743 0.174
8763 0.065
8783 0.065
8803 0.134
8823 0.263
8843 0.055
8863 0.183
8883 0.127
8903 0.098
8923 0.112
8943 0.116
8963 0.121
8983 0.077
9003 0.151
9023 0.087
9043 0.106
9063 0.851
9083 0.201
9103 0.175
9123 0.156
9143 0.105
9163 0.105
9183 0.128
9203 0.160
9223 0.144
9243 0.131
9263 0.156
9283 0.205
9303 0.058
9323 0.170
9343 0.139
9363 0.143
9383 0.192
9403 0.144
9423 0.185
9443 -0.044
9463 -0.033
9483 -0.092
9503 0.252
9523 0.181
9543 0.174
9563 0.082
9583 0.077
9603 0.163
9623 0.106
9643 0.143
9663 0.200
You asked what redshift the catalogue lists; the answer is 1.431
